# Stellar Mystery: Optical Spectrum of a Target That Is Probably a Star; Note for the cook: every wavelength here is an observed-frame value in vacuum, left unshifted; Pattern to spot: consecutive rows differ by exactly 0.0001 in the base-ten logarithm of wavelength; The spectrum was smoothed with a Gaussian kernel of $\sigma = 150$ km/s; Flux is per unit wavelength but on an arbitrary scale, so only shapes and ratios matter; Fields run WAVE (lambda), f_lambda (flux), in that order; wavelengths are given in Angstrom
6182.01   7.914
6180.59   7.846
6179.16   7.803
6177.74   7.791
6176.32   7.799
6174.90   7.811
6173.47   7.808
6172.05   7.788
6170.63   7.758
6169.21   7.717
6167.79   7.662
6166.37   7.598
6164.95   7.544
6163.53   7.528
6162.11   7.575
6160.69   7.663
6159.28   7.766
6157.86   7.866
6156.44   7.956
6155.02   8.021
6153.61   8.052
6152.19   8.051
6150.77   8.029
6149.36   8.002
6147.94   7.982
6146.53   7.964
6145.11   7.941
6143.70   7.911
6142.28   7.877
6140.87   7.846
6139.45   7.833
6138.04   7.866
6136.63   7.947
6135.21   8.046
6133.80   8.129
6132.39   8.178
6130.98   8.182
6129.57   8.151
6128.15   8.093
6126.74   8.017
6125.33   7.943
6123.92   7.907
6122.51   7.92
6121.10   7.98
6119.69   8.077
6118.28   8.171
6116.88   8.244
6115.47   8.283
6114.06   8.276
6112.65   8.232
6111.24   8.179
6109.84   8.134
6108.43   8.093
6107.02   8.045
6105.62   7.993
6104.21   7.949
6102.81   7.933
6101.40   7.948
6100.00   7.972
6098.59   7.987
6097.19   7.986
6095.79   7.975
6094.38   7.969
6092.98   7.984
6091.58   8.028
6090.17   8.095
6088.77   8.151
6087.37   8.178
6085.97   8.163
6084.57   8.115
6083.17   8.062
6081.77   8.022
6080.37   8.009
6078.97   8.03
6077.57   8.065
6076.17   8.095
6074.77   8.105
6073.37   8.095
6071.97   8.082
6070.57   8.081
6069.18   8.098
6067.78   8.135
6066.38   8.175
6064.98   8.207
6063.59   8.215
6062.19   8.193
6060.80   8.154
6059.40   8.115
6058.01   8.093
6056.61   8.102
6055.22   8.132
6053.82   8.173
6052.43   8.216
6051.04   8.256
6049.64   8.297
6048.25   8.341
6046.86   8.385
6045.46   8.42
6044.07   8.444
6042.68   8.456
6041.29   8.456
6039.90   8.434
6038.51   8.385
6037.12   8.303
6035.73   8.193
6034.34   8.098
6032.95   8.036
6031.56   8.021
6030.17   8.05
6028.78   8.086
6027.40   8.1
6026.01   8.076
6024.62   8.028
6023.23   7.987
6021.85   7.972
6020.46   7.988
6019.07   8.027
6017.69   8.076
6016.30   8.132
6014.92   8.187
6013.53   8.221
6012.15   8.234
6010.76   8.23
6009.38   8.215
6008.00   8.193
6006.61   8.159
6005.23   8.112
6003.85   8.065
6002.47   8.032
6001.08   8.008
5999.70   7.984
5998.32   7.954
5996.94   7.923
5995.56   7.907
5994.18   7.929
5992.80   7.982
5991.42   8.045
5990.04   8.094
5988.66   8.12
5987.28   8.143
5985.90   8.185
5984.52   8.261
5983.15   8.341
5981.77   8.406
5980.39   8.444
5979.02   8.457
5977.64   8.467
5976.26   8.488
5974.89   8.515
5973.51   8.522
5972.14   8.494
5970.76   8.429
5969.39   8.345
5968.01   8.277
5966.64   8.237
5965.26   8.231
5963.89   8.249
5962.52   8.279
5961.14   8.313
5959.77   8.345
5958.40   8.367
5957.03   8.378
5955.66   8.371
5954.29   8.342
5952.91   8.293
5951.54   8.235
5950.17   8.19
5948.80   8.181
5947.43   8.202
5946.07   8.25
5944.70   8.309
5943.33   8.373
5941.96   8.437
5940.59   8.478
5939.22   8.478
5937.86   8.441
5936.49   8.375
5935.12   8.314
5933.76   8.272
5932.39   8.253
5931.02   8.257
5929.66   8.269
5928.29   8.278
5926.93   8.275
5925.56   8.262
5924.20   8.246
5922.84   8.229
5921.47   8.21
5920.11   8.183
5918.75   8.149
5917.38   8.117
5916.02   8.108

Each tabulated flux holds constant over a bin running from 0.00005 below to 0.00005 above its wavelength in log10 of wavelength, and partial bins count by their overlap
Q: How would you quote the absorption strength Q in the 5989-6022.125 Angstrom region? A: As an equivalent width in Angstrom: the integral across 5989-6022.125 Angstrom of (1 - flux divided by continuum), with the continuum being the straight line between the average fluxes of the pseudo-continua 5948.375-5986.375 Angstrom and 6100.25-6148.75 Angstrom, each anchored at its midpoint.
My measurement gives 0.8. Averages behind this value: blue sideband 8.35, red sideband 8.04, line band 8.07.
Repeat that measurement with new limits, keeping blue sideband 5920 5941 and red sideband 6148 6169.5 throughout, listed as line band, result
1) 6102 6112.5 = -0.2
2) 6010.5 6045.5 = -0.4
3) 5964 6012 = -0.2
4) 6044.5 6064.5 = -0.5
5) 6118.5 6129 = -0.2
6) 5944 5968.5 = -0.1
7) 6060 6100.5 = -0.5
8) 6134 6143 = -0.1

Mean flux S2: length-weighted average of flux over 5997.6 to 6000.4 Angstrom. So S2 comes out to 7.98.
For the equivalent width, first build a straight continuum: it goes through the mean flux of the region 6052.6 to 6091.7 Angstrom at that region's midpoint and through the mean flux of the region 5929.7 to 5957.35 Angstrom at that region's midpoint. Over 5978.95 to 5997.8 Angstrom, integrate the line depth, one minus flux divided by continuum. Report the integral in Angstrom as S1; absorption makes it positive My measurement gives 0.23 Angstrom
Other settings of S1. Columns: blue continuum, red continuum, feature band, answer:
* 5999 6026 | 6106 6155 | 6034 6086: -0.8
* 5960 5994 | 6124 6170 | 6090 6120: -0.3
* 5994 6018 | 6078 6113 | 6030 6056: -0.6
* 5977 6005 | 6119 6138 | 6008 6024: 0.0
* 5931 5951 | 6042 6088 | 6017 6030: 0.3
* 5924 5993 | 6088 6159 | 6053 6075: 0.0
